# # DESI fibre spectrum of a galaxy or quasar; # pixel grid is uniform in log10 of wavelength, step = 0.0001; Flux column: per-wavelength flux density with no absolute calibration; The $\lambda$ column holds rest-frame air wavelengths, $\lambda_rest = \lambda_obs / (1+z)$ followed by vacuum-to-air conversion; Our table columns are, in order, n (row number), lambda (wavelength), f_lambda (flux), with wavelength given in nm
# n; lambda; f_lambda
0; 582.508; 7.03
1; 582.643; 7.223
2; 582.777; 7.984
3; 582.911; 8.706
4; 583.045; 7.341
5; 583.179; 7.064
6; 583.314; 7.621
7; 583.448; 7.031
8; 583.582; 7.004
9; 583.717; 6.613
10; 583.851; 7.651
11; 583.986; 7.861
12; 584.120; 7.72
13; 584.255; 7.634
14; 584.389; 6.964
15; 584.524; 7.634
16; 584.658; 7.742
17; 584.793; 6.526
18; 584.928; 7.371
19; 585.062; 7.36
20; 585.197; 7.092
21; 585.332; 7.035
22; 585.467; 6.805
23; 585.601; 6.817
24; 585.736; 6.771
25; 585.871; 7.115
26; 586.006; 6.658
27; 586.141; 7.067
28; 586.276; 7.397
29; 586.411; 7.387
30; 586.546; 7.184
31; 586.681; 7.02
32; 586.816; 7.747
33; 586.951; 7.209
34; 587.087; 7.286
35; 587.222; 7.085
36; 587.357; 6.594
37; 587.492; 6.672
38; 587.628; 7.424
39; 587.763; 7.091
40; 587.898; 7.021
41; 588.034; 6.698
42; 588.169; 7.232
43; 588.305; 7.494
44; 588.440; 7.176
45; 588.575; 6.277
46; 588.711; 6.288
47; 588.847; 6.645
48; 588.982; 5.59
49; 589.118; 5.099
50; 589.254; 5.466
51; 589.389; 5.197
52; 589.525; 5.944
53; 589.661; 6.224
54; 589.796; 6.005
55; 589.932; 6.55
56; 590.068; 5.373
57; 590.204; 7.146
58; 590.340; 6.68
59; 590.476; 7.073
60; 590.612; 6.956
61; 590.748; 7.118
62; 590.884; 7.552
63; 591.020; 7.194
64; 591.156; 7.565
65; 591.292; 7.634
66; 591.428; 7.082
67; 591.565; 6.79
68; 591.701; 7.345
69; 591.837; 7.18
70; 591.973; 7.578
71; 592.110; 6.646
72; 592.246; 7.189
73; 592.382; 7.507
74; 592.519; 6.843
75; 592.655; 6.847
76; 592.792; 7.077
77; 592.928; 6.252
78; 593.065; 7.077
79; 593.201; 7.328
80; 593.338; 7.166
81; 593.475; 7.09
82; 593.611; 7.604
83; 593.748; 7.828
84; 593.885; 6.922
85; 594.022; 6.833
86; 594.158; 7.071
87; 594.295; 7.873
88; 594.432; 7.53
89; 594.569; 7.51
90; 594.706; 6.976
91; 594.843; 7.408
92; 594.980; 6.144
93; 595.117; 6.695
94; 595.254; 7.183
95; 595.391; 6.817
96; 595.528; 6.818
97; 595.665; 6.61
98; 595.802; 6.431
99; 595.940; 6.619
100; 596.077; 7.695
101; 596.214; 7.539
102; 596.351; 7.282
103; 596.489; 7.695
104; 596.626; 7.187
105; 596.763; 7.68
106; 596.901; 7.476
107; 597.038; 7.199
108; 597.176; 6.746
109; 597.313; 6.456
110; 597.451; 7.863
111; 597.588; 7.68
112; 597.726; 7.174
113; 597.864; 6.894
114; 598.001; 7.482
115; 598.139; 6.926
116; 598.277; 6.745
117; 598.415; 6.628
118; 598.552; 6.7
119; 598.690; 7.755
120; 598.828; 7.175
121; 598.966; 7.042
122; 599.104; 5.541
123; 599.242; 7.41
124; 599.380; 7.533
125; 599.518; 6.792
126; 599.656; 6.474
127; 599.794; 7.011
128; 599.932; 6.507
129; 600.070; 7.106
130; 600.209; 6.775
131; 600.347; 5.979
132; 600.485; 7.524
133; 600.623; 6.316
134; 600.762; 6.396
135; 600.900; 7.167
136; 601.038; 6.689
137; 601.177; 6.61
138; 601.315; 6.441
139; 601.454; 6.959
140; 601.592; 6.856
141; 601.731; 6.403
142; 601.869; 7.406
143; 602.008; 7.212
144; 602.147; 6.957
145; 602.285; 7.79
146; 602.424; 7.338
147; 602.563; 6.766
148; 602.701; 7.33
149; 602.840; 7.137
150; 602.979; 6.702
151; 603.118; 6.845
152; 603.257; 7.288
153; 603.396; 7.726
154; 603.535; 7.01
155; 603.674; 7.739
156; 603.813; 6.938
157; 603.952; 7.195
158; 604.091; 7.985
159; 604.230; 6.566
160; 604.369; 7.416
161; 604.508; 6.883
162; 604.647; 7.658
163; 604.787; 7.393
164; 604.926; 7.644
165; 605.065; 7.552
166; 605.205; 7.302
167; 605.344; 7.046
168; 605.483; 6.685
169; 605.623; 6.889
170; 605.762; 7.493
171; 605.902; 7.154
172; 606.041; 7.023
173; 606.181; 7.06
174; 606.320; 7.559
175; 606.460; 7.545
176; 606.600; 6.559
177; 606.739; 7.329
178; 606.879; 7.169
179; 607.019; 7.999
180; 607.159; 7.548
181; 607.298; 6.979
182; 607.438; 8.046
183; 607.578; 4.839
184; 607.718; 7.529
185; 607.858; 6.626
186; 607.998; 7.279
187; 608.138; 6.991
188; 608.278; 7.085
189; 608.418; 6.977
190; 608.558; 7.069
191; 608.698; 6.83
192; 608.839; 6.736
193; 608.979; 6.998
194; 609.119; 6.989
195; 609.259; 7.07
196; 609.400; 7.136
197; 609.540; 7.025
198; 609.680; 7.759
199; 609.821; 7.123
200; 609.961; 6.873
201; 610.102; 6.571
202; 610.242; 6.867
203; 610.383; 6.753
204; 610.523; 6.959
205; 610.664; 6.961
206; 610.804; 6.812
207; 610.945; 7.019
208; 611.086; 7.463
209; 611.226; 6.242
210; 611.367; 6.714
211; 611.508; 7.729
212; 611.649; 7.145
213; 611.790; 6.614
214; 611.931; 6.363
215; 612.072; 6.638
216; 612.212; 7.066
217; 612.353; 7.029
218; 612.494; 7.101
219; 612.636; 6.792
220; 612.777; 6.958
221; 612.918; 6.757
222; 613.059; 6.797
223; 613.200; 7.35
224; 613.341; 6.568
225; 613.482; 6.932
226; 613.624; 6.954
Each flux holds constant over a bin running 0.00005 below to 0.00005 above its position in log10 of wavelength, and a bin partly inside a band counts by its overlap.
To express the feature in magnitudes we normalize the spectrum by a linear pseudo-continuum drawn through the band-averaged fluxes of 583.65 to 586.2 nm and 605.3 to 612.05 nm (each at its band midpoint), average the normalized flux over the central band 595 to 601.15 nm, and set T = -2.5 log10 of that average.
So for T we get 0.02 mag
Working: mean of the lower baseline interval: 7.18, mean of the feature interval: 6.98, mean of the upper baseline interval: 7.02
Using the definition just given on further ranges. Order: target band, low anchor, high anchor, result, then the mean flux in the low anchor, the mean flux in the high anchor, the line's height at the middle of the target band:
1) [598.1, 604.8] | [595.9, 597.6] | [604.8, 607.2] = 0.05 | 7.32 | 7.27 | 7.29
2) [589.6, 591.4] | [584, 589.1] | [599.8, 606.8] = 0.03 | 7.04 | 7.08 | 7.05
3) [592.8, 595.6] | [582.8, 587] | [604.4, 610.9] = 0.01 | 7.27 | 7.1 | 7.2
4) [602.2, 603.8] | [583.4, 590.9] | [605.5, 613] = -0.04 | 6.88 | 7.01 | 6.97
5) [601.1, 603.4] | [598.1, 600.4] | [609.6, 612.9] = -0.03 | 6.83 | 6.93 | 6.86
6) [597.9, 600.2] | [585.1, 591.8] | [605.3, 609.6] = 0.01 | 6.82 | 7.07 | 6.96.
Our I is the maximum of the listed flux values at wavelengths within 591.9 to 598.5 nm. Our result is 7.873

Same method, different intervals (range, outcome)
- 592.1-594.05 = 7.828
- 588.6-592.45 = 7.634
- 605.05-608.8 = 8.046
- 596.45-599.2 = 7.863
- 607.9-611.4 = 7.759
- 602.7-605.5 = 7.985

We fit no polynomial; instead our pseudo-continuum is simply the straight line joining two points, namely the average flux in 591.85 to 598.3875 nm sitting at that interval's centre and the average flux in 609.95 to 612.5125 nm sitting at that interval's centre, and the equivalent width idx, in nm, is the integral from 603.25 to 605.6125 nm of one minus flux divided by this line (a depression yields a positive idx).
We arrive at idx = -0.10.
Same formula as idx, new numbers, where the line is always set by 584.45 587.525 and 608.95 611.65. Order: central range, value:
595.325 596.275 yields 0.019 nm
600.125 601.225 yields 0.056 nm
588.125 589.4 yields 0.149 nm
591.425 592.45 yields -0.012 nm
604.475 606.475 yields -0.065 nm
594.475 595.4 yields 0.012 nm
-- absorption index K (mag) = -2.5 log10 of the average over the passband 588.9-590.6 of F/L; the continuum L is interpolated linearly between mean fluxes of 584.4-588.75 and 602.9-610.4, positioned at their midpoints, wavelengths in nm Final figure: 0.17 mag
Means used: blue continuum 7.07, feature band 6.07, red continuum 7.13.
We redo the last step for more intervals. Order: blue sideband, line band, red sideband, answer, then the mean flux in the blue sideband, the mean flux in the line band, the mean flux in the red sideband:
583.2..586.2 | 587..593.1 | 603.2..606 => 0.068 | 7.18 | 6.77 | 7.28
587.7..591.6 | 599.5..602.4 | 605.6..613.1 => 0.002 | 6.62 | 6.84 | 7.01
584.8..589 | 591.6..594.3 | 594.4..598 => -0.009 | 7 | 7.14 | 7.13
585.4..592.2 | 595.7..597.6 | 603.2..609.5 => -0.039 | 6.82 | 7.23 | 7.17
